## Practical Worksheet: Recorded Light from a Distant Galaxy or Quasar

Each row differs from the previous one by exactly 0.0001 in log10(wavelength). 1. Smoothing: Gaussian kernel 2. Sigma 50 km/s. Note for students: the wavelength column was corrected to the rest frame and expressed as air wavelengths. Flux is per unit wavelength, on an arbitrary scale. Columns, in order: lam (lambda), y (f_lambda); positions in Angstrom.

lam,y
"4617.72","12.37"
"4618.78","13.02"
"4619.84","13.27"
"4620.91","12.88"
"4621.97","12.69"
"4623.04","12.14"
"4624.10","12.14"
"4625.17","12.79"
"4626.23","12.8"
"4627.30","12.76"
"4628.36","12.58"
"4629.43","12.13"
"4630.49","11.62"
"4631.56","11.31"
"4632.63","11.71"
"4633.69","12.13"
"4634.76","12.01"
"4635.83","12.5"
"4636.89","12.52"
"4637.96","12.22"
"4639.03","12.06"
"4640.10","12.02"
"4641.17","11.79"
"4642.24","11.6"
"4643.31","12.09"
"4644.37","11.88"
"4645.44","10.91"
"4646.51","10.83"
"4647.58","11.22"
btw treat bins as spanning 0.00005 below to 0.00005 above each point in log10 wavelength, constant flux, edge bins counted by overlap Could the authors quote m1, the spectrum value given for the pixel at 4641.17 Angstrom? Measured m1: 11.79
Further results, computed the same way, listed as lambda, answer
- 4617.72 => 12.37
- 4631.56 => 11.31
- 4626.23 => 12.8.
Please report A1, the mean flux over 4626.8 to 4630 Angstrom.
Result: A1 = 12.5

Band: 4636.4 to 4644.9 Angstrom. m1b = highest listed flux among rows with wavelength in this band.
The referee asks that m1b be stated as 12.52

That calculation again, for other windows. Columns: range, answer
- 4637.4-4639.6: 12.22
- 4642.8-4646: 12.09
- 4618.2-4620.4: 13.27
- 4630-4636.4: 12.5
